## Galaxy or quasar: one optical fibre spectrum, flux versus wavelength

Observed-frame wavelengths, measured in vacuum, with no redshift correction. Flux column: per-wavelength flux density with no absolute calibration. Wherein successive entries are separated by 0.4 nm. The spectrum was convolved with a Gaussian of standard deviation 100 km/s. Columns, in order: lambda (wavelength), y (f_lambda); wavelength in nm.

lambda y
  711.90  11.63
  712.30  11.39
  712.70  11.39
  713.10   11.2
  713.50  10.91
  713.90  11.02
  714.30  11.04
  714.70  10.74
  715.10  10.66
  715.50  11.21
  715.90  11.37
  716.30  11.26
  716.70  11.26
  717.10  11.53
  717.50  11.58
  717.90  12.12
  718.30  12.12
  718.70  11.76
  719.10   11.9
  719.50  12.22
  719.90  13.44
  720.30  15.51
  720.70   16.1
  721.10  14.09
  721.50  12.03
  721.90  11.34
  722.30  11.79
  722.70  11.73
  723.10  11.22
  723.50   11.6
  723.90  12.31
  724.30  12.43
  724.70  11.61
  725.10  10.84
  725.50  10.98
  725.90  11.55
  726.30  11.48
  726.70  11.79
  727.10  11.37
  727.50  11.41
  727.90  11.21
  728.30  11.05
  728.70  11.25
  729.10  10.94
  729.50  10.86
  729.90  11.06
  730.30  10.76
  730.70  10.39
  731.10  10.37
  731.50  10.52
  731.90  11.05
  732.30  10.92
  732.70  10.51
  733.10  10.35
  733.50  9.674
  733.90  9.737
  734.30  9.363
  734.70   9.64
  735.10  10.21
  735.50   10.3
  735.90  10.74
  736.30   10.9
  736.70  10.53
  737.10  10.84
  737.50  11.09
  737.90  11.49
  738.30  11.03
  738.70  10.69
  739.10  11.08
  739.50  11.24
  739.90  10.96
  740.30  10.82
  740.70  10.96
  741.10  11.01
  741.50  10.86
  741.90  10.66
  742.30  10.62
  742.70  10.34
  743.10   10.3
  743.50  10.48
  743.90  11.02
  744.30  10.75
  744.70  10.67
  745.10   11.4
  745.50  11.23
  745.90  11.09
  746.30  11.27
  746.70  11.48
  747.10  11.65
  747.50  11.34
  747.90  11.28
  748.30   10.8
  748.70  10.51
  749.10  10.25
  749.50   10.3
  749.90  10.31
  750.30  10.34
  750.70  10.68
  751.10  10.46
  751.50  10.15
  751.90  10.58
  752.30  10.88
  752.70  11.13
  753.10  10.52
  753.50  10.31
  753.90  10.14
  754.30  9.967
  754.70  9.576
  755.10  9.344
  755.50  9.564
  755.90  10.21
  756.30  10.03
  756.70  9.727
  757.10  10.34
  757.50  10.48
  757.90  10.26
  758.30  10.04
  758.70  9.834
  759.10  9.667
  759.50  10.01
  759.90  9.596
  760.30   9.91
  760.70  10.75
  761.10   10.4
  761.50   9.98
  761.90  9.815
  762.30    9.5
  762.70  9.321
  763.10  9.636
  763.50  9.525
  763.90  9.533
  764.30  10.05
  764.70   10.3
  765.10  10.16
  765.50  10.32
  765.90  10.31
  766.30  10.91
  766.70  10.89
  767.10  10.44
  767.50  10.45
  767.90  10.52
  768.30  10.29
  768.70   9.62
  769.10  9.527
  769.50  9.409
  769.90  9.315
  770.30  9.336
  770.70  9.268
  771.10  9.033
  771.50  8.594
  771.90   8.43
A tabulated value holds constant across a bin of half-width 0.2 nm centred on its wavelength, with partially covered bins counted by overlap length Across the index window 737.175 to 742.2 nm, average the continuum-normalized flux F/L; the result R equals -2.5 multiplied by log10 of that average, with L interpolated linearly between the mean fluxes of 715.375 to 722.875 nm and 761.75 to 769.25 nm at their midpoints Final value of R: 0.03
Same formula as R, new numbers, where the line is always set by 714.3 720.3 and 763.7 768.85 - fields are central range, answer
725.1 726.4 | 0.02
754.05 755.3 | 0.11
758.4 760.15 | 0.08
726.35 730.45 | 0.02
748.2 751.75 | 0.04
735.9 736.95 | 0.05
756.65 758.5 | 0.04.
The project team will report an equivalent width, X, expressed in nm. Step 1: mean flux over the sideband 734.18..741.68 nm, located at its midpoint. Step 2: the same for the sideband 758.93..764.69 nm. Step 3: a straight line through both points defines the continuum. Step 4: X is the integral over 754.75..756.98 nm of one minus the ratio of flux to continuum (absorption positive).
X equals 0.064 nm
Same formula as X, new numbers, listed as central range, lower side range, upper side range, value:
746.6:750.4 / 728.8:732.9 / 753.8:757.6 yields -0.25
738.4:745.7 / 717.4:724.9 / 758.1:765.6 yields 0.21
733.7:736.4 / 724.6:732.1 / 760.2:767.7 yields 0.20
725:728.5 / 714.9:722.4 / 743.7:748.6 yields 0.19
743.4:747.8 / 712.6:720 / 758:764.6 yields -0.30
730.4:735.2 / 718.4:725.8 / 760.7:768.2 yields 0.64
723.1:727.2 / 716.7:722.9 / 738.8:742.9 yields 0.19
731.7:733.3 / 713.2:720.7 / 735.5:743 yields 0.07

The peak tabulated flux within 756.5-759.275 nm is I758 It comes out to 10.48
